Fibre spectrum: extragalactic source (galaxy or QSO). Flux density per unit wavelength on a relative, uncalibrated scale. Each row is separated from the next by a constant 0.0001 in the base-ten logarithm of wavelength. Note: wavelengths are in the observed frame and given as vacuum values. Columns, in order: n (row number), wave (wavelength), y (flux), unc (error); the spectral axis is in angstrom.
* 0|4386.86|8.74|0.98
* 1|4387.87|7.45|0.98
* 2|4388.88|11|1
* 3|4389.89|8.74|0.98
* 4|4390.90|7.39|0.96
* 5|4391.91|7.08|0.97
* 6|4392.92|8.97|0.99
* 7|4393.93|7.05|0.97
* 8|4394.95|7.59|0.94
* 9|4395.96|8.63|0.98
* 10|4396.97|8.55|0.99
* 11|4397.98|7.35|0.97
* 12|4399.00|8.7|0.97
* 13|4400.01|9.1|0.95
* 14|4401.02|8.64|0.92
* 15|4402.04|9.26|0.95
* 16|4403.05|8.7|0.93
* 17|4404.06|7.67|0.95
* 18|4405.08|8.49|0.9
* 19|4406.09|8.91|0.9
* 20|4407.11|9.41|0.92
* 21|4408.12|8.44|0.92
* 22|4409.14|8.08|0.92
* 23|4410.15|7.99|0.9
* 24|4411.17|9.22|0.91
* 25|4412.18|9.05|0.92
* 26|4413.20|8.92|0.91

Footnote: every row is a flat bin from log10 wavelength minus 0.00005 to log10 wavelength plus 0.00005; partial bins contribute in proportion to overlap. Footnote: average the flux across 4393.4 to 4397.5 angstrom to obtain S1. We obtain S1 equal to 7.96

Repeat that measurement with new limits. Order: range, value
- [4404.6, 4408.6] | 8.83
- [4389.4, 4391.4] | 8.07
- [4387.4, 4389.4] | 9.26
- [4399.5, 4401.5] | 8.9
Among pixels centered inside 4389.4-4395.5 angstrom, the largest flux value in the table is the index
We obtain 8.97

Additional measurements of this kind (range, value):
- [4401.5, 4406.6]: 9.26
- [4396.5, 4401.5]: 9.1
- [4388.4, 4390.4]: 11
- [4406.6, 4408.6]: 9.41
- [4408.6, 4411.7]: 9.22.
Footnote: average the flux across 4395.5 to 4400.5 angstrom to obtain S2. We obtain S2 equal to 8.46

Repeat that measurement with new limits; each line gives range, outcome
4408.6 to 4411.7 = 8.44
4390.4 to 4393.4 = 7.81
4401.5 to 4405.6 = 8.53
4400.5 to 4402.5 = 8.93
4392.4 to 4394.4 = 8.03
